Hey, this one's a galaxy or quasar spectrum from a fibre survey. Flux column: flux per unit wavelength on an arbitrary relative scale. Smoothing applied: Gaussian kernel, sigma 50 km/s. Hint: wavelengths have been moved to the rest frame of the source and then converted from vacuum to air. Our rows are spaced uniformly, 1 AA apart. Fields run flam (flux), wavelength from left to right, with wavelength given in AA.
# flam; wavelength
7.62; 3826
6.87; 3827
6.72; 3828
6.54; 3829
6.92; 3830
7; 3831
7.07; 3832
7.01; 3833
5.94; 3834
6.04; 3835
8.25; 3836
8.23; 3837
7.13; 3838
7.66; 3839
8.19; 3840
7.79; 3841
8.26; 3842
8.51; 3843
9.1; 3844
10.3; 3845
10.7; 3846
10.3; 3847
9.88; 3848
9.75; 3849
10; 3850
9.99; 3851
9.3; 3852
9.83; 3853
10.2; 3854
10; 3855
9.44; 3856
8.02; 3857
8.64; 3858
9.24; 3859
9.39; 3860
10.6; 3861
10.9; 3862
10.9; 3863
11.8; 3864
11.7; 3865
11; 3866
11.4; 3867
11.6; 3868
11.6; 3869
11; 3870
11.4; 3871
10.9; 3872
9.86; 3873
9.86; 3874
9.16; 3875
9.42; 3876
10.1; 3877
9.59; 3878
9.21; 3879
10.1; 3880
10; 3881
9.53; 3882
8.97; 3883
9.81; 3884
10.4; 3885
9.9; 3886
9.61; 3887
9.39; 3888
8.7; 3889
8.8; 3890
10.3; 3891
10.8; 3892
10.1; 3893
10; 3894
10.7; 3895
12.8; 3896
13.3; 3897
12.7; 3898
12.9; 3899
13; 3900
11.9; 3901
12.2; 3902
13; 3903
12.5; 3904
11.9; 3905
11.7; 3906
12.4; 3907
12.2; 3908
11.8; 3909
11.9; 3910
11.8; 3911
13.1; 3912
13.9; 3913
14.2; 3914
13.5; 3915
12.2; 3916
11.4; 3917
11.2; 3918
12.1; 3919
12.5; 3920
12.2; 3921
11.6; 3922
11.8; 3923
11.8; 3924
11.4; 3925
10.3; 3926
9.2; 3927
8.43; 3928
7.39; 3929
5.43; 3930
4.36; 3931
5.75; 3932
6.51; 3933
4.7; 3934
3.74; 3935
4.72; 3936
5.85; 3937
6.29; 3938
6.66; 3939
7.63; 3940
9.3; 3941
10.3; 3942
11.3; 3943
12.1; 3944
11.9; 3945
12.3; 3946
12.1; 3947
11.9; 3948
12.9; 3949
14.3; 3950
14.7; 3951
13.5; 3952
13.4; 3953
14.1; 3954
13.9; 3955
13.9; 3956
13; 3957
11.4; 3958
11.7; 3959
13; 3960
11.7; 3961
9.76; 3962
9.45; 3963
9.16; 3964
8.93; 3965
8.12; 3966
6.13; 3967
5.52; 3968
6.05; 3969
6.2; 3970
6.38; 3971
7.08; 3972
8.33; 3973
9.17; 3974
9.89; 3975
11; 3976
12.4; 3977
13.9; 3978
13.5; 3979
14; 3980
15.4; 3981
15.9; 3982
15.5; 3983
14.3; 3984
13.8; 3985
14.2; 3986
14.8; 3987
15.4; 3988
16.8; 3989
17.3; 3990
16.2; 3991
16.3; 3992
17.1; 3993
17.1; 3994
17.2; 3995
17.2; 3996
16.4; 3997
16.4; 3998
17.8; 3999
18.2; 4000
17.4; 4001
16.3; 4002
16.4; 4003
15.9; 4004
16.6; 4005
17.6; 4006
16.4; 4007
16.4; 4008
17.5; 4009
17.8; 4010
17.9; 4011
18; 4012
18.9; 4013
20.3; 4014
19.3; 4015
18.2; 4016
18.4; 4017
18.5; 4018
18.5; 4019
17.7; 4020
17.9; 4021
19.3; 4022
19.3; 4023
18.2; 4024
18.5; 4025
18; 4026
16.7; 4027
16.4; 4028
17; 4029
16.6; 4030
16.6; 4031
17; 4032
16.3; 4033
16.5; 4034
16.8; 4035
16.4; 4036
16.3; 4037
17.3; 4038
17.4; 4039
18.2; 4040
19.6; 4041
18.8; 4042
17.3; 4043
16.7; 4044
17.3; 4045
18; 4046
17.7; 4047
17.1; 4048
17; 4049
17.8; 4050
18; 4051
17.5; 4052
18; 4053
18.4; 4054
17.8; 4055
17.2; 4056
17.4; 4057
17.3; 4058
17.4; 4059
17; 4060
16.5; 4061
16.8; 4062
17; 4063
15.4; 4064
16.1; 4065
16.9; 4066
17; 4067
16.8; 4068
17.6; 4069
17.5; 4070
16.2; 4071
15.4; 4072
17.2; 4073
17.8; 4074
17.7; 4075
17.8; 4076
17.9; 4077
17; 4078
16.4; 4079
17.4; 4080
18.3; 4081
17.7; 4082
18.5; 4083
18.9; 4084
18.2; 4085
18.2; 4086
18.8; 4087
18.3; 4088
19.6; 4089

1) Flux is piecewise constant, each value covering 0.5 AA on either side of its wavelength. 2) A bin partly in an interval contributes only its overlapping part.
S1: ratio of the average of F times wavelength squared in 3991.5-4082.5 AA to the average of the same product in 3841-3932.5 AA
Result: 1.78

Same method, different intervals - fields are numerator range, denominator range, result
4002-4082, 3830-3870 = 2.07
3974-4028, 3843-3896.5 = 1.75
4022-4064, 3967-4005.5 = 1.29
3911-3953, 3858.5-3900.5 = 1.00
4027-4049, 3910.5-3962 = 1.70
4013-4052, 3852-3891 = 1.91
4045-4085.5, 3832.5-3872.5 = 2.02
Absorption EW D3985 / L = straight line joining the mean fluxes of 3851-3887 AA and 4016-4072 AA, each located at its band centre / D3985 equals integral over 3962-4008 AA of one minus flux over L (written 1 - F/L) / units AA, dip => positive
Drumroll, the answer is 5.0 AA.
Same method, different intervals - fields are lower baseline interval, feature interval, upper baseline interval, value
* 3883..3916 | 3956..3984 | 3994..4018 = 8.9 AA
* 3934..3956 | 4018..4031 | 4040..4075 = -2.1 AA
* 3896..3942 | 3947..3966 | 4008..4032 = 1.4 AA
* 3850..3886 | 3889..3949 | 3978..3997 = 8.9 AA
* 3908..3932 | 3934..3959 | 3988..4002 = 4.6 AA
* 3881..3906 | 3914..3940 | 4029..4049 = 7.1 AA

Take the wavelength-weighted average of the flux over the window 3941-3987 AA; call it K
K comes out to 11.5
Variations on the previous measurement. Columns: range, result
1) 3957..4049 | 15.3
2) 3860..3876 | 10.8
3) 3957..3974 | 8.82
